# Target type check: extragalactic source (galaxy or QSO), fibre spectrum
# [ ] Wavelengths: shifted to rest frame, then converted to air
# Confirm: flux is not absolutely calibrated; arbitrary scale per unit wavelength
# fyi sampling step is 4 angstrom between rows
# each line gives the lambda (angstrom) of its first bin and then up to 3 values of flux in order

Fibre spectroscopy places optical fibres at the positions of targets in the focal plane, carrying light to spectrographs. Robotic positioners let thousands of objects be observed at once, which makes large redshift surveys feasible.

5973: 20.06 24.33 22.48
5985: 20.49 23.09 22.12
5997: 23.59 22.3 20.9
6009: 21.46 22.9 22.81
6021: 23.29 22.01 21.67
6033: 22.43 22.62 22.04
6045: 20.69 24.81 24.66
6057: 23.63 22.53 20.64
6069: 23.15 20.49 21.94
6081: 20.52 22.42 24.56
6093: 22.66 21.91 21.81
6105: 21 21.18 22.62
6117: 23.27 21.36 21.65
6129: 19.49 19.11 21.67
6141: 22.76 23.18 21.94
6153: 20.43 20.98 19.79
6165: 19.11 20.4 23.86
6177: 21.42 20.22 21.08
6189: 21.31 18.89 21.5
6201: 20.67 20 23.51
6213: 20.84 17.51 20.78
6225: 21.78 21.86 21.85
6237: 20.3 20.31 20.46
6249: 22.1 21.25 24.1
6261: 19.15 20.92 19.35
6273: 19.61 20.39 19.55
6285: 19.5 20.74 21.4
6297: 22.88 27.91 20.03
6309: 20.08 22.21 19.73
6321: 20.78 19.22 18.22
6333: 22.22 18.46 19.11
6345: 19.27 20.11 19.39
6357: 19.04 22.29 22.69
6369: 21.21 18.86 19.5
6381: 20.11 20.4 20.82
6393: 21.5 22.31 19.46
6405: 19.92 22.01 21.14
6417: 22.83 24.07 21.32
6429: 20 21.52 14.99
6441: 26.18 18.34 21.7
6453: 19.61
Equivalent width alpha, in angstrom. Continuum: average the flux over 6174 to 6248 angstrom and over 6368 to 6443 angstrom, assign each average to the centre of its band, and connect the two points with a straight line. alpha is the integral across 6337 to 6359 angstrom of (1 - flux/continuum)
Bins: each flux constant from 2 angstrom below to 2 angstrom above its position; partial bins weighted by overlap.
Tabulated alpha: 1.7 angstrom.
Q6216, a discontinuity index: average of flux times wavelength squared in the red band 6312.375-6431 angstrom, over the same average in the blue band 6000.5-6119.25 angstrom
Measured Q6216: 1.0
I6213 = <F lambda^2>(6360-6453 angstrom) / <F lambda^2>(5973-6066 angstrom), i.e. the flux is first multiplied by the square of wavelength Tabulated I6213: 1.1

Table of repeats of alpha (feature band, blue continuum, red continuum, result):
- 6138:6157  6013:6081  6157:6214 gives -0.6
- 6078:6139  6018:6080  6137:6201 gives 0.3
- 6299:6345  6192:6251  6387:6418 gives 0.8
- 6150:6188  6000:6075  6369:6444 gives 1.7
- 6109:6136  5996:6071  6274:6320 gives 1.0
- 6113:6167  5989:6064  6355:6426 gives 2.2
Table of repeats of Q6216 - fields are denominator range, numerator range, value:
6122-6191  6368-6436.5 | 1.07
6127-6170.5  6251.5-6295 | 1.03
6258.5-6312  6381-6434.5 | 1.06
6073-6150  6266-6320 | 1.02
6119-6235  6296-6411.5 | 1.04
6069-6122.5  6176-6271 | 0.99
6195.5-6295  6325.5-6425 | 1.03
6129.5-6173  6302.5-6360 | 1.01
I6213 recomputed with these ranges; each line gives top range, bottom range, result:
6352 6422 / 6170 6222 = 1.07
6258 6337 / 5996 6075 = 1.01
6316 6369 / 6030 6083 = 0.99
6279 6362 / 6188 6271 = 1.01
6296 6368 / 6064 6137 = 1.03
